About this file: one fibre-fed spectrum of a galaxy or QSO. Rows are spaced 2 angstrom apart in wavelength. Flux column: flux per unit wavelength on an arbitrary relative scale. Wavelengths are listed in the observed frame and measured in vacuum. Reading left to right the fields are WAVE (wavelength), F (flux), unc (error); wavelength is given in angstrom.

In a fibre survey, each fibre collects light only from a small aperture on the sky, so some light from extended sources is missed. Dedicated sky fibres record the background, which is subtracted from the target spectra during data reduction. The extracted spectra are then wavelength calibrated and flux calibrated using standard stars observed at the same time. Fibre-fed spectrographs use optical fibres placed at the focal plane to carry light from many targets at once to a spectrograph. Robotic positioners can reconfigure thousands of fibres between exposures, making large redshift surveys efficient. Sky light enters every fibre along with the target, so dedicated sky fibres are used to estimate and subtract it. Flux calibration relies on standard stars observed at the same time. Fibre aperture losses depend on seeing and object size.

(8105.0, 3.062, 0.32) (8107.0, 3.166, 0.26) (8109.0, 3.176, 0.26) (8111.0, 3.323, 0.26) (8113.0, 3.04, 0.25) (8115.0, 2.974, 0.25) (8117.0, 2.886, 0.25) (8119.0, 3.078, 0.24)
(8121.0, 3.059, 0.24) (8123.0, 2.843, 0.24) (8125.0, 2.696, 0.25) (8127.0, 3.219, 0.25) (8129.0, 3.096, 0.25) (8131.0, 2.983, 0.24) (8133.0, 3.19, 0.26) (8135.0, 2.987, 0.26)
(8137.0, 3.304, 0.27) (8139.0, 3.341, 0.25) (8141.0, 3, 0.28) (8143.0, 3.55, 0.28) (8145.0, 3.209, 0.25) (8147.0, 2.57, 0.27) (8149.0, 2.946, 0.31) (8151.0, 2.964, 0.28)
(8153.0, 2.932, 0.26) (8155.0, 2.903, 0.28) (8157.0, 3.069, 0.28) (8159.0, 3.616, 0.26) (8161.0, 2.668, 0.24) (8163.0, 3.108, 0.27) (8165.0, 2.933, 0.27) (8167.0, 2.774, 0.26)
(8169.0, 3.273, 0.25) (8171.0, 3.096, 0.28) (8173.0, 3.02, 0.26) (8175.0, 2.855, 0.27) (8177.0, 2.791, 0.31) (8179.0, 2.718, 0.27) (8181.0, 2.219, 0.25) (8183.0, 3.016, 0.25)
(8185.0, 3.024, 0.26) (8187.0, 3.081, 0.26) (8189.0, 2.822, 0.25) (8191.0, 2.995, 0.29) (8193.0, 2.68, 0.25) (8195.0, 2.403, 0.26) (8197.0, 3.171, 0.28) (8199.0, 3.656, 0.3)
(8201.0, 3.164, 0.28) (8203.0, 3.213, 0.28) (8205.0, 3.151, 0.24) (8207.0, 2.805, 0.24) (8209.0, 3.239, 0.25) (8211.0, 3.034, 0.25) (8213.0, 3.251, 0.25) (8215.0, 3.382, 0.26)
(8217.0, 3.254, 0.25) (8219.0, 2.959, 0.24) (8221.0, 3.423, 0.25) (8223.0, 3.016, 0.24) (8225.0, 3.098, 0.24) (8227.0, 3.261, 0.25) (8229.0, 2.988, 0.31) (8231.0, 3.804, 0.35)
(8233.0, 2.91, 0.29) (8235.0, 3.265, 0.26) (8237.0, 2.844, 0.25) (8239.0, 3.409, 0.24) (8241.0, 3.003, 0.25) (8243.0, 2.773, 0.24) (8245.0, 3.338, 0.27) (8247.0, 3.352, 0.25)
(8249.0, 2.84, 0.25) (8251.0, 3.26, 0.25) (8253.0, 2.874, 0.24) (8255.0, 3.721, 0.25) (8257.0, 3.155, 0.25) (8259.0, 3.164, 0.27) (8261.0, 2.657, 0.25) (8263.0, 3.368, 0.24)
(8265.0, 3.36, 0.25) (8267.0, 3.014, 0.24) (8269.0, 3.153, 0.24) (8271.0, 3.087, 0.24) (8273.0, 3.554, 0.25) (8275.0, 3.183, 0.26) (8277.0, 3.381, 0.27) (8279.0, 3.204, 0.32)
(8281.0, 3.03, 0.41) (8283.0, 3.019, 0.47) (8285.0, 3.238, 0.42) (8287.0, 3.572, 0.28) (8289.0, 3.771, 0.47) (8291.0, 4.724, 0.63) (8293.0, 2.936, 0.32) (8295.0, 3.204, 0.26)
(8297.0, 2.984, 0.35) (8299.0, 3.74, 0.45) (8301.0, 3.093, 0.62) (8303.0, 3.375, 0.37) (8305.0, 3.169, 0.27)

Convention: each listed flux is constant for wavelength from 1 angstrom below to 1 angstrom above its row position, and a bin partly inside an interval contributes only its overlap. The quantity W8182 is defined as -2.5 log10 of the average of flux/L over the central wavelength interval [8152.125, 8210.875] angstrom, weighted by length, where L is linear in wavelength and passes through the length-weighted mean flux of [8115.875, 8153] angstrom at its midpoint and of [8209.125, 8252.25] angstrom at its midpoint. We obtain 0.04 mag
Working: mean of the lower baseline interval 3.05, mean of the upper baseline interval 3.16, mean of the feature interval 2.98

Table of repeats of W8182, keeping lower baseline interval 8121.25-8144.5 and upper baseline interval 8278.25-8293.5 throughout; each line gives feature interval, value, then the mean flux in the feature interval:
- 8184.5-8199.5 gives 0.10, 2.95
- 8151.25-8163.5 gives 0.04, 3.04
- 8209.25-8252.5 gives 0.06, 3.16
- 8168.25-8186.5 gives 0.11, 2.89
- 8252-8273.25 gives 0.07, 3.18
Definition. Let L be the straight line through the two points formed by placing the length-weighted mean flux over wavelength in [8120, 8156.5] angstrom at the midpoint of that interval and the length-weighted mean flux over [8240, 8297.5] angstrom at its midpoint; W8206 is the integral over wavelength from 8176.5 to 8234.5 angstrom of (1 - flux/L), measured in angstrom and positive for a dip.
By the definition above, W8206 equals 1.7 angstrom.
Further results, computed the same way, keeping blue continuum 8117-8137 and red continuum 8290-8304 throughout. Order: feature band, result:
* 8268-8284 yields 0.9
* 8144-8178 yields 1.3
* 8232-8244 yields 0.9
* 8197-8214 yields 0.1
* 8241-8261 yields 1.2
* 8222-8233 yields 0.2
